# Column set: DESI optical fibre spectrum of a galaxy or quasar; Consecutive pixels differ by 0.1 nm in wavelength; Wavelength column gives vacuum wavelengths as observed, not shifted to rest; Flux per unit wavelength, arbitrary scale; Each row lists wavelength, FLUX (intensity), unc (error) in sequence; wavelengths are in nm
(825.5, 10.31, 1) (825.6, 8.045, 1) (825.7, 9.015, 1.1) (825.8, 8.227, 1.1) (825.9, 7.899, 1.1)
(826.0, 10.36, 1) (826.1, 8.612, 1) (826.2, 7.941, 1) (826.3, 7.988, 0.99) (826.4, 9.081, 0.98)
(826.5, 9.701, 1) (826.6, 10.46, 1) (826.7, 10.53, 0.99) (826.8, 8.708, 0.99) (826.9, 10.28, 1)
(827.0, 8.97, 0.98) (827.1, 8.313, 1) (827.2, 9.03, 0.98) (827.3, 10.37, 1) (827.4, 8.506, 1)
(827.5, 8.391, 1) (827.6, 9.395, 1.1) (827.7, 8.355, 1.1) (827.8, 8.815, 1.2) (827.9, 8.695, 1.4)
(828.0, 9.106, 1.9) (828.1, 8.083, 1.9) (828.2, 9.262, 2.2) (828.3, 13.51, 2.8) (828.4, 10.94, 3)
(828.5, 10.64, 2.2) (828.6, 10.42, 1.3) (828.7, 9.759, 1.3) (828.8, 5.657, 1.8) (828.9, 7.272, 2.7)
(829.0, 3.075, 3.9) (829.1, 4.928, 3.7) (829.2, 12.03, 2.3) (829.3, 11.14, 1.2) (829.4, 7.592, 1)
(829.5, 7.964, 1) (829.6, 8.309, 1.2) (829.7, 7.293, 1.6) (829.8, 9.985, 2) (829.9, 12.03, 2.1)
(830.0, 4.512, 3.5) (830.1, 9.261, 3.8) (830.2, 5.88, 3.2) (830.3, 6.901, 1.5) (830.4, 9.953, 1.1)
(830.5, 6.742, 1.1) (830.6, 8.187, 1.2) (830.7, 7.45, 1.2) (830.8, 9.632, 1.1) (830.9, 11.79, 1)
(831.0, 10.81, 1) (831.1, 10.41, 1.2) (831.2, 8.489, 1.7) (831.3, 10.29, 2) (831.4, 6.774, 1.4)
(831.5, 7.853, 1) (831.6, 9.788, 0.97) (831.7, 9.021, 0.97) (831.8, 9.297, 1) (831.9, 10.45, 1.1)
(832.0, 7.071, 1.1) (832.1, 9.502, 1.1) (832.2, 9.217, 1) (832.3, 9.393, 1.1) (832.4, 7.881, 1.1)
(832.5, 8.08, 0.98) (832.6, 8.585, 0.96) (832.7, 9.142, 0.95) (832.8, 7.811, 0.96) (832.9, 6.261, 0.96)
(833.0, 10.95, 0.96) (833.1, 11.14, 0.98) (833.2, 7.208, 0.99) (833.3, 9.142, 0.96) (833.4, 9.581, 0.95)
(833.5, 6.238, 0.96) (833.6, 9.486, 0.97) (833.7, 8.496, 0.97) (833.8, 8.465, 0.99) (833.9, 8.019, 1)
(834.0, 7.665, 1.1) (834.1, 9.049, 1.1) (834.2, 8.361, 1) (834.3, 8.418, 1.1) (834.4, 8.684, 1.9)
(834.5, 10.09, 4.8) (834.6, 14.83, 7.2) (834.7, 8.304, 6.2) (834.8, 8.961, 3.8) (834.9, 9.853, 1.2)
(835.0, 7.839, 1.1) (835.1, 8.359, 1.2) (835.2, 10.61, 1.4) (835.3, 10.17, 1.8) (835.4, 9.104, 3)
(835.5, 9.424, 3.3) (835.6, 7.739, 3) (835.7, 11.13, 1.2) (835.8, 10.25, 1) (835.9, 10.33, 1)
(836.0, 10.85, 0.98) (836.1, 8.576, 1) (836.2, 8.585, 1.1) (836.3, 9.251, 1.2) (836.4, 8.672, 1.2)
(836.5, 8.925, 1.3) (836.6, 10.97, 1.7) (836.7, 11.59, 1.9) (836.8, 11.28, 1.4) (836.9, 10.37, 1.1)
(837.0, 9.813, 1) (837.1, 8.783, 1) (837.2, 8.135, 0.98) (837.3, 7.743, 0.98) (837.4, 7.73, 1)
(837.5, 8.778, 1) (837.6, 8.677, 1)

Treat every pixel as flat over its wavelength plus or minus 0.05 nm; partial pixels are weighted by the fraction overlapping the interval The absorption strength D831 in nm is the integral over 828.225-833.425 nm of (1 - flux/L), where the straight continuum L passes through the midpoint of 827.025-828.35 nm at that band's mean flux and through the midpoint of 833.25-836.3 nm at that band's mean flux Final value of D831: 0.24 nm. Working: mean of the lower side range 9.21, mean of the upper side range 9.22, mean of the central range 8.79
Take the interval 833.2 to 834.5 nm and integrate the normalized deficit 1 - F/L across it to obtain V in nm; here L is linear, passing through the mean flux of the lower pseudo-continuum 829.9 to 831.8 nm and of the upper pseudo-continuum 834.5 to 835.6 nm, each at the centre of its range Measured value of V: 0.12 nm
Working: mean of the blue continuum 8.65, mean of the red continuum 9.67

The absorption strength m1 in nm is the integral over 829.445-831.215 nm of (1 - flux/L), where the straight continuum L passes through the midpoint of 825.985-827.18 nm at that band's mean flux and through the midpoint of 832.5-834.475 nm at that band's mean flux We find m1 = 0.04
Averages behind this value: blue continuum 9.21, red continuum 8.57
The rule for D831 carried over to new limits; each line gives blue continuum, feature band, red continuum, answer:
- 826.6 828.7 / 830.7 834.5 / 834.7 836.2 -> 0.243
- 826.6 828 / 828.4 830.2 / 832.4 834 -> 0.119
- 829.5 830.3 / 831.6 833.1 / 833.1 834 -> -0.098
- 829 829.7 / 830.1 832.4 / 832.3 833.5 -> -0.117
